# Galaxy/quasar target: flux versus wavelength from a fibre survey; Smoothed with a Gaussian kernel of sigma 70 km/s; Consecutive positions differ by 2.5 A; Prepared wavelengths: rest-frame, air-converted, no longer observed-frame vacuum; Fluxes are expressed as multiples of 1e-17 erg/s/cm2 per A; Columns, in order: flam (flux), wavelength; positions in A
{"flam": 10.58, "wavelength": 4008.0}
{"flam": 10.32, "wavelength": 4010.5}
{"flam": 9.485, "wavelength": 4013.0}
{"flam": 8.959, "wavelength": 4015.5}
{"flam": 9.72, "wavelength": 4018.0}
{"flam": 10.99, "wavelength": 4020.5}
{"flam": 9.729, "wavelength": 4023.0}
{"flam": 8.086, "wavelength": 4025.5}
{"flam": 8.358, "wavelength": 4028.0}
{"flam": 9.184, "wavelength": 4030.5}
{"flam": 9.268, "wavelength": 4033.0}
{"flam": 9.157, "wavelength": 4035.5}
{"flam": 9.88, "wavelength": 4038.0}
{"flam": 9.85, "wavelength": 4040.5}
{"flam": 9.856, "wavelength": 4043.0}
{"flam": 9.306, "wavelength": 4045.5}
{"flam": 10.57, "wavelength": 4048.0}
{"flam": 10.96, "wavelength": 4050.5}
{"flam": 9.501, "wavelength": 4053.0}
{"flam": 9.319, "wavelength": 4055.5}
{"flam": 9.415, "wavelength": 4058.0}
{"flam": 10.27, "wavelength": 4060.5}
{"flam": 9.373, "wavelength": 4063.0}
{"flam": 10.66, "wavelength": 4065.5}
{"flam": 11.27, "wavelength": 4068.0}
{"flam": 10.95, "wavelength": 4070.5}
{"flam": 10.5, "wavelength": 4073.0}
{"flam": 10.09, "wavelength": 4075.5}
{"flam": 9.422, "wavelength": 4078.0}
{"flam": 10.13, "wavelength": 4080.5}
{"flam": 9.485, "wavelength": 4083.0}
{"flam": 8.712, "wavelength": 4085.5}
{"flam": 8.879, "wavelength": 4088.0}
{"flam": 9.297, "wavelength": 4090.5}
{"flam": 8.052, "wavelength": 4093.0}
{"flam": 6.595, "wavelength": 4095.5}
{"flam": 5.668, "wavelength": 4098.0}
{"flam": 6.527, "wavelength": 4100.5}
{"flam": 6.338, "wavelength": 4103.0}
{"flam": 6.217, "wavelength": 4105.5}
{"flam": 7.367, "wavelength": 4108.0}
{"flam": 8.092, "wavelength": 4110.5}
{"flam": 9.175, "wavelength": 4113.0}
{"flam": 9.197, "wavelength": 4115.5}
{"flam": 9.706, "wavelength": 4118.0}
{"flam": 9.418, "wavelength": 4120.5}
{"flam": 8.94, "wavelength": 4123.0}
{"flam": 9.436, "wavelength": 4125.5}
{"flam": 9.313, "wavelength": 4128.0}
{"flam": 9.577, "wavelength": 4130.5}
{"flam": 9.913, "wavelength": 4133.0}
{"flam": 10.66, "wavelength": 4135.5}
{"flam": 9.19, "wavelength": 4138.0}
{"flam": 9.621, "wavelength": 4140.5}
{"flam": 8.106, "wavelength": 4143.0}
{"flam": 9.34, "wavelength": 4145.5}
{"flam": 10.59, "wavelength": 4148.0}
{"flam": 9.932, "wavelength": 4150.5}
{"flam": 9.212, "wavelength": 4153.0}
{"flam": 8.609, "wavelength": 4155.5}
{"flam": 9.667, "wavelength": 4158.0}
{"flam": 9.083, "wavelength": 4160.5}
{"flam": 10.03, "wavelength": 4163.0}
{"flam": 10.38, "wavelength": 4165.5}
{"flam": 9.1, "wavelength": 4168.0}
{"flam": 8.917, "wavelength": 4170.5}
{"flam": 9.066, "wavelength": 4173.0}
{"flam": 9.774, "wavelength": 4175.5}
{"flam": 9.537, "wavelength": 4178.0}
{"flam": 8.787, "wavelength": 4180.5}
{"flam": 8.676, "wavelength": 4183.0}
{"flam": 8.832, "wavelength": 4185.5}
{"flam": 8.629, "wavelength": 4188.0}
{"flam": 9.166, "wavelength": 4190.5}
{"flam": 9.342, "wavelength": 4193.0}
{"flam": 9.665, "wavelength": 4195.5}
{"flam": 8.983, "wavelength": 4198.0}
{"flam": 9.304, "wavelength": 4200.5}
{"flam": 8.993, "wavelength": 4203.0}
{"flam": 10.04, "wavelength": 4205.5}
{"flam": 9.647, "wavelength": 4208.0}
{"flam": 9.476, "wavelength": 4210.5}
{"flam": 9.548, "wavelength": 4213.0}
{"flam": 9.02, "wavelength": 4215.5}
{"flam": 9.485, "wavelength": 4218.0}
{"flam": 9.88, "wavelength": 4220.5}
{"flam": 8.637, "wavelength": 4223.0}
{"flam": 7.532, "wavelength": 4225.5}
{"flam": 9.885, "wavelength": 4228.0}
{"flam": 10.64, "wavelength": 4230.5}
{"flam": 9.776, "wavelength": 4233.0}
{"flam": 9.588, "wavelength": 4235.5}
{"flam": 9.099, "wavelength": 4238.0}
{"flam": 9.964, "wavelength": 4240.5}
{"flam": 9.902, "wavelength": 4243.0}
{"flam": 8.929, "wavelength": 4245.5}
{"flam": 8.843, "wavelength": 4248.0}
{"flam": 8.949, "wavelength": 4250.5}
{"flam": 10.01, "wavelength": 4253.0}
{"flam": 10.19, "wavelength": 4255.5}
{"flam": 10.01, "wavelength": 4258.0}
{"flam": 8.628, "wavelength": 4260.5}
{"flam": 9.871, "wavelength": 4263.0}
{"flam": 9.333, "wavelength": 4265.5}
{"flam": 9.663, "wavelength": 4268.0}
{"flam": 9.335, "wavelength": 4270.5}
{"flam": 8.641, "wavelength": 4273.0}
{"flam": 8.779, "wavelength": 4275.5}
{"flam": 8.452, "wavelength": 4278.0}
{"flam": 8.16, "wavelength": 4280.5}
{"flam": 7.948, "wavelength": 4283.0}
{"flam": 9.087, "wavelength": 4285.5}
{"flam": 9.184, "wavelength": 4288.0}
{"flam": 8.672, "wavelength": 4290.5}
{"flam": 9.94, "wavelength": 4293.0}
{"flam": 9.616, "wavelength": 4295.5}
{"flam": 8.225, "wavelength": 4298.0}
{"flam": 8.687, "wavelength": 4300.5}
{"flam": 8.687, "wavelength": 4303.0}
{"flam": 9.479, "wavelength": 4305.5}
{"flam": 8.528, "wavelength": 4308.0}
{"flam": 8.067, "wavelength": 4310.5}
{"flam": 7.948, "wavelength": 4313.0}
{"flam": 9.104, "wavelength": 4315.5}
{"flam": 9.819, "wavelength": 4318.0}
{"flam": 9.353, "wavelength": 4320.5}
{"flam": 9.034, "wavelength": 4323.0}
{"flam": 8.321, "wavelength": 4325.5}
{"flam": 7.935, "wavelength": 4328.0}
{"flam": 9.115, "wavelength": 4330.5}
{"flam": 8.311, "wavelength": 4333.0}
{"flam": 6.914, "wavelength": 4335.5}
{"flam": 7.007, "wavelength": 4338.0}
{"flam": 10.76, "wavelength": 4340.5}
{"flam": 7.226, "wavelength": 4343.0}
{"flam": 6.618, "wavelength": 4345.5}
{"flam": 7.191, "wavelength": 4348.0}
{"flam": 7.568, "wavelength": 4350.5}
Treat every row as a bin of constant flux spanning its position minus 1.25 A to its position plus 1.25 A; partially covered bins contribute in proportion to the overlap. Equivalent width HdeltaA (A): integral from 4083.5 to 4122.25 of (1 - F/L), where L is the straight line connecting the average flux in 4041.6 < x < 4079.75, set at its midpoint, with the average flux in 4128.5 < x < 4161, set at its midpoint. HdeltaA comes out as 7.1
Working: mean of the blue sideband 10.1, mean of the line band 7.99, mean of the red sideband 9.51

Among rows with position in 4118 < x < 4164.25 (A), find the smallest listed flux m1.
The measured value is 8.106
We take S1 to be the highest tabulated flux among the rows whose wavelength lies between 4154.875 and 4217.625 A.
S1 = 10.38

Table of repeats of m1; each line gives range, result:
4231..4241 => 9.099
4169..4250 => 7.532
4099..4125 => 6.217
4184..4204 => 8.629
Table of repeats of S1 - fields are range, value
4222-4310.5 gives 10.64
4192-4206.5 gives 10.04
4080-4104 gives 10.13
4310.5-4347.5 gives 10.76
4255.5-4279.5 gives 10.19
